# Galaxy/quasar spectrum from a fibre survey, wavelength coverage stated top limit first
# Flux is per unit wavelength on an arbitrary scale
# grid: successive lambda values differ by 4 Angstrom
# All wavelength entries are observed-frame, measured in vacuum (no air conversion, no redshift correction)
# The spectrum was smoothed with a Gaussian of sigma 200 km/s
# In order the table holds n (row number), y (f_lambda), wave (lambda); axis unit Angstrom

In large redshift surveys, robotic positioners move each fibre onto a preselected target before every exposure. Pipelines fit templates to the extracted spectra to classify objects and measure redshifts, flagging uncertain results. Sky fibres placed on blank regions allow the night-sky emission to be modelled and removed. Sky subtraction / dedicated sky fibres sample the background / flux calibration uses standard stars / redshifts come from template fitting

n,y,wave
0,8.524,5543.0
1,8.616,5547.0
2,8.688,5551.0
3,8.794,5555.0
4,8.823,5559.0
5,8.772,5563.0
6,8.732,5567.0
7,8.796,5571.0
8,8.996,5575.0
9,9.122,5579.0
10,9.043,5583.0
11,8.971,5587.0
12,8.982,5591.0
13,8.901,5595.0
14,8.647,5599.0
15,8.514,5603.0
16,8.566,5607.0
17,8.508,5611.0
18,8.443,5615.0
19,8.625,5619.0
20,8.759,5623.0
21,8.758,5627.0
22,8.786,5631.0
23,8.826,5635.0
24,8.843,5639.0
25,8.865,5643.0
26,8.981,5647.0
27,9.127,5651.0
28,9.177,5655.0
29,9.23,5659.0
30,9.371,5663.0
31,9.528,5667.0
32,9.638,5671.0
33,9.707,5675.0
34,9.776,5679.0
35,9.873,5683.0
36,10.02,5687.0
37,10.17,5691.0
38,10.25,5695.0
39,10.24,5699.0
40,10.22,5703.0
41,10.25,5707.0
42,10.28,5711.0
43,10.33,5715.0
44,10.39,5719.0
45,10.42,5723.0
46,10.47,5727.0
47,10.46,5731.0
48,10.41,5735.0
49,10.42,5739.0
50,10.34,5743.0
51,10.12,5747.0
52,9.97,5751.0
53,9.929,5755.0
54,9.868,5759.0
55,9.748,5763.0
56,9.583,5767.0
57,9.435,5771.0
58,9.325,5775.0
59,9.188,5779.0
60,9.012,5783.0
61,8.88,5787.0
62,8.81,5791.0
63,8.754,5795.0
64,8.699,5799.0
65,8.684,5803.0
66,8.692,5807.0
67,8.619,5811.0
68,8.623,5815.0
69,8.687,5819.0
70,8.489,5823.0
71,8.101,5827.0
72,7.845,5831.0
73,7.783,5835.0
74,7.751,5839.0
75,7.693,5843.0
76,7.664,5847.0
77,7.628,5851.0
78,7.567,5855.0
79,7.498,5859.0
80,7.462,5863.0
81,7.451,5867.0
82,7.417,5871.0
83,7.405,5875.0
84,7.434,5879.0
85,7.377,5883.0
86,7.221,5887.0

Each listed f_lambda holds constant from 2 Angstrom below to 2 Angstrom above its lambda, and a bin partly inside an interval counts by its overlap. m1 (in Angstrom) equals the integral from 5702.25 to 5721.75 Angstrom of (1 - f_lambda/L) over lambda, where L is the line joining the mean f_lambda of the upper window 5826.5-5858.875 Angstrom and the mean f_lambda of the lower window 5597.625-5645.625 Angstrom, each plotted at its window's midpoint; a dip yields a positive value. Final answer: -4.74 Angstrom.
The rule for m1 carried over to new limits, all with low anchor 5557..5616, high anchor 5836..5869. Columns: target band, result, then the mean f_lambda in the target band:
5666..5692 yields -4.5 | 9.81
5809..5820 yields -1.2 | 8.64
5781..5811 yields -3.6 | 8.78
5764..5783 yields -3.4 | 9.36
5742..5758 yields -4.0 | 10.1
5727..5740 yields -3.7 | 10.4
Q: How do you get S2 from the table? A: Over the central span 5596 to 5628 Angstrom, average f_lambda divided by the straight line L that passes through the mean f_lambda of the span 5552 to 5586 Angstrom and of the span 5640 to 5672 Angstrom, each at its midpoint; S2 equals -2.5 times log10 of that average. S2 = 0.05 mag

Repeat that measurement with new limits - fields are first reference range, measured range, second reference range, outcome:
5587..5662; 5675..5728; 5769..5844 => -0.17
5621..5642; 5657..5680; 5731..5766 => -0.04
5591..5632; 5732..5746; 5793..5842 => -0.22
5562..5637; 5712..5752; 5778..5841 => -0.20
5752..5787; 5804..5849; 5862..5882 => 0.02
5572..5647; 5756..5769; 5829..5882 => -0.21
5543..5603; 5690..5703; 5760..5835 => -0.16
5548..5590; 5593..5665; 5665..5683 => 0.06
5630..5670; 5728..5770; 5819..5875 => -0.20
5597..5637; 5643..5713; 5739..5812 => -0.09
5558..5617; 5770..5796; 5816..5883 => -0.13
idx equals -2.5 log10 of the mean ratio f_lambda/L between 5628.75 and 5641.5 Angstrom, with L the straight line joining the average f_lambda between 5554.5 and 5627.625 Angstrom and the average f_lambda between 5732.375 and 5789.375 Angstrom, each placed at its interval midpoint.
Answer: 0.03 mag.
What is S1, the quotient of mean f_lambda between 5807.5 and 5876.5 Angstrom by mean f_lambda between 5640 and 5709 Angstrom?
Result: 0.82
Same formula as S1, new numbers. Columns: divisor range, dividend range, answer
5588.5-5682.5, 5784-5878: 0.90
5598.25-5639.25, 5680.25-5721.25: 1.18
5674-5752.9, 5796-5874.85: 0.78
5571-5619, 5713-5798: 1.11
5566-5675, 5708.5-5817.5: 1.08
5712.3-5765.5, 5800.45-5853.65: 0.80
